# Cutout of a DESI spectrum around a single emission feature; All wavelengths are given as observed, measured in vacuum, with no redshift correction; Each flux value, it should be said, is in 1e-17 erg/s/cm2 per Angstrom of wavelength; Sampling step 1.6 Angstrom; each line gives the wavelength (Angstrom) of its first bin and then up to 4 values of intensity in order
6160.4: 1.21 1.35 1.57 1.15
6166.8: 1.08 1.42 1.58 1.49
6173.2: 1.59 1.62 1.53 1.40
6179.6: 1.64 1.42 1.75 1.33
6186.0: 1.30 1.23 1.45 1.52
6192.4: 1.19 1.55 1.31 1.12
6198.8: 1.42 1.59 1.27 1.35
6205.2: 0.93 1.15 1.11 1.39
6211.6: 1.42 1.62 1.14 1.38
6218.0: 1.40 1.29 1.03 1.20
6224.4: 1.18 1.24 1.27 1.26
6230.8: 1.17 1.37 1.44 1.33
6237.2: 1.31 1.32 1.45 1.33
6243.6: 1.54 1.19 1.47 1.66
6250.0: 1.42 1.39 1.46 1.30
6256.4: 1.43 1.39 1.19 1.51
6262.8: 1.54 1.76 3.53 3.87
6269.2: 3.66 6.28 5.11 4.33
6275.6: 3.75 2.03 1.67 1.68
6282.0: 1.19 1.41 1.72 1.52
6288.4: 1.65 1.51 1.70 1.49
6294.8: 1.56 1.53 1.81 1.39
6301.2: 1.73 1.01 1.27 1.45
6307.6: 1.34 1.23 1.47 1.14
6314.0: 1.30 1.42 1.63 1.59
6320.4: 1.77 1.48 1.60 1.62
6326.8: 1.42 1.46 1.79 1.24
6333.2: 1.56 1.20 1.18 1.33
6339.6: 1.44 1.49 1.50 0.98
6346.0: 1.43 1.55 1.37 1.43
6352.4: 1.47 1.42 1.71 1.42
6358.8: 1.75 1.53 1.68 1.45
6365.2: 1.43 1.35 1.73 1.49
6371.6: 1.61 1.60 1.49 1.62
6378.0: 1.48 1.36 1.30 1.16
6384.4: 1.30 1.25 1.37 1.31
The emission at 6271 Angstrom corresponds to [O II]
